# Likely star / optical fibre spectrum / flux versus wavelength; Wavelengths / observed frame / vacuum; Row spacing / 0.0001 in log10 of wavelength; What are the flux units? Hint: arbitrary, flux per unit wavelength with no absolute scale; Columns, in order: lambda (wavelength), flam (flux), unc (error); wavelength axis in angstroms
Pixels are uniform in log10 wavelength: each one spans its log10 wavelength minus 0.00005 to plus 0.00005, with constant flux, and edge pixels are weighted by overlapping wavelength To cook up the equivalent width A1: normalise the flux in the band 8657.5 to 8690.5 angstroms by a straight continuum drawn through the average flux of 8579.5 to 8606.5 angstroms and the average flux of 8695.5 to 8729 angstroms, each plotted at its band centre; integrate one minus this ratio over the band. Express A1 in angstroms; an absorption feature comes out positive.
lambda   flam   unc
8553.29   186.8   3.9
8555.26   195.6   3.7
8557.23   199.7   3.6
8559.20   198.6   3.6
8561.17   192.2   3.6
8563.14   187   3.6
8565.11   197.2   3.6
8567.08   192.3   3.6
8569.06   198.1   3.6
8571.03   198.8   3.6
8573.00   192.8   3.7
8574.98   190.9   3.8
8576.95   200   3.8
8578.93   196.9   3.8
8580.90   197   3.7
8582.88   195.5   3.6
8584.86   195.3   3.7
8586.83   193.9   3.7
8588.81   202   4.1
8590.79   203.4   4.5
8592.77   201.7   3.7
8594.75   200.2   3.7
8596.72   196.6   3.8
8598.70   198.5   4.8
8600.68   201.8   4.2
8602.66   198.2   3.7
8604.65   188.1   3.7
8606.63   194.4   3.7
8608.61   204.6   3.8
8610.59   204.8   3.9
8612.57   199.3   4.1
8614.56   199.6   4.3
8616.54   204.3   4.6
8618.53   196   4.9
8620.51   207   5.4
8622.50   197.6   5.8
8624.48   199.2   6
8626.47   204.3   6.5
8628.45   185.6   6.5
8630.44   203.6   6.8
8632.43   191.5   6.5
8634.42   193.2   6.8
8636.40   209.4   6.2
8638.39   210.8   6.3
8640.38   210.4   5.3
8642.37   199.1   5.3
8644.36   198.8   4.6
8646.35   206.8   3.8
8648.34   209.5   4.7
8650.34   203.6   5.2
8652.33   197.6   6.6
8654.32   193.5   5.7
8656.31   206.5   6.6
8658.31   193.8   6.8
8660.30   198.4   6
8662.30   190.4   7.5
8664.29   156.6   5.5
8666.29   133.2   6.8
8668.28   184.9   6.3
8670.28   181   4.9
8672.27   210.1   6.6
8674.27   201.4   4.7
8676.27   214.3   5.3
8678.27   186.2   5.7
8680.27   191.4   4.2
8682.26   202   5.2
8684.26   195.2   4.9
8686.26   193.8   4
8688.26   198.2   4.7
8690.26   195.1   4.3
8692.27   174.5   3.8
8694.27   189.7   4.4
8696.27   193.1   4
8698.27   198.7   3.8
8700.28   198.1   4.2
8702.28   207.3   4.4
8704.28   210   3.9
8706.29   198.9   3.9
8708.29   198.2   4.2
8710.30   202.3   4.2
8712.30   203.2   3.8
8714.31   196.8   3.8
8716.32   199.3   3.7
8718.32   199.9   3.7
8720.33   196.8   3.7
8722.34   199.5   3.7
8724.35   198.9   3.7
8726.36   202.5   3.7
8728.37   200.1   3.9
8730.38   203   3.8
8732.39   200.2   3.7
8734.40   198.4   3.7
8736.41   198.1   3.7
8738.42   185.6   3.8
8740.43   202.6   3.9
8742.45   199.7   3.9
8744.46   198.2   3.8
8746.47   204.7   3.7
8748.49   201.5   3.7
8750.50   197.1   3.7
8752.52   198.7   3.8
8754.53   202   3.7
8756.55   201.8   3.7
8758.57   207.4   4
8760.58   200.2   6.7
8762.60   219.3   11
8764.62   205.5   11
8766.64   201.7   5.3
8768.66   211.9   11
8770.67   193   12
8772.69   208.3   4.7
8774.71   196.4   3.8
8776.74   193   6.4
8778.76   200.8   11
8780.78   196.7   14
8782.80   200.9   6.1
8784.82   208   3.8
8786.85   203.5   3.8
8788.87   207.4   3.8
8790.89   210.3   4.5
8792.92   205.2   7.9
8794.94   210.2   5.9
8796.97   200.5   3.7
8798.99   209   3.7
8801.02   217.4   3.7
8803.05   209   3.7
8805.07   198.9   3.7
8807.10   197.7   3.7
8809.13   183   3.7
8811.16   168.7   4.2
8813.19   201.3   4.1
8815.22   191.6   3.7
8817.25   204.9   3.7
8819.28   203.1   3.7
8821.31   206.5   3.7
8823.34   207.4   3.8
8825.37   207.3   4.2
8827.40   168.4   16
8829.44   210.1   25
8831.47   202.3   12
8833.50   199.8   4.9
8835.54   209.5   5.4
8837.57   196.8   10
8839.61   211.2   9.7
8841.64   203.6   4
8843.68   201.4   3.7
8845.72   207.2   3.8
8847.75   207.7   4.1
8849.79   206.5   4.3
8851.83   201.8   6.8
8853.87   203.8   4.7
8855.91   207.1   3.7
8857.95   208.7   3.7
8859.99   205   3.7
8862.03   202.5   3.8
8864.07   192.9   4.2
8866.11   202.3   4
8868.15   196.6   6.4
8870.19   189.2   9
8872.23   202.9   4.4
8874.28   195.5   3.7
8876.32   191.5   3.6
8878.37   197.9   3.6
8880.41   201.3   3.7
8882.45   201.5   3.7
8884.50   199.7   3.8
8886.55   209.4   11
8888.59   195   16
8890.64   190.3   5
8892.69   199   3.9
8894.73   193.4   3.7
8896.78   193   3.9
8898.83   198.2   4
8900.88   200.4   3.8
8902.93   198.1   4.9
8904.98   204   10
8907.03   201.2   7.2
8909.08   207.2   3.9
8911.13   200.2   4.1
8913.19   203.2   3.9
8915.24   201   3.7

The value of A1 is 1.63 angstroms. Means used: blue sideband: 198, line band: 190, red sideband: 200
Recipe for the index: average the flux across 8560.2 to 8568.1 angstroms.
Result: 192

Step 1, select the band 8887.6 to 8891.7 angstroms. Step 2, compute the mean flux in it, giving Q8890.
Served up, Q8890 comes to 192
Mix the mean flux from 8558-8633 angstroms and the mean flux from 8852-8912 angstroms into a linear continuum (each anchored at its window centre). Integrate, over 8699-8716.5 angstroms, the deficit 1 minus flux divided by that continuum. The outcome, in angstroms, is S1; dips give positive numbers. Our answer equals -0.3 angstroms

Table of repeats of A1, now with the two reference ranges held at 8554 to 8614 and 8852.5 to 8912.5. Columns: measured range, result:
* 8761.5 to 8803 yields -1.3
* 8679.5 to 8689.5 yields 0.1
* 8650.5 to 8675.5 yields 1.2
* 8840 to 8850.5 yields -0.3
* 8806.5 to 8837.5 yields 0.3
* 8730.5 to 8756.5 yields -0.1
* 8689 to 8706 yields 0.2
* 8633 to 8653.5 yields -0.6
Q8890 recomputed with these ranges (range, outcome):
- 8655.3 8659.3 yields 200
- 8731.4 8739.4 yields 196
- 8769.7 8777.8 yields 198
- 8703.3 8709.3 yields 202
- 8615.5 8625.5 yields 201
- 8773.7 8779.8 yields 197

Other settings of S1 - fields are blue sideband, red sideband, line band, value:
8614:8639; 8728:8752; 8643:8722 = 1.74 angstroms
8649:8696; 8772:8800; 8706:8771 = -0.86 angstroms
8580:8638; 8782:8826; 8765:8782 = 0.12 angstroms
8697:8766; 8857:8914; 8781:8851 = -0.75 angstroms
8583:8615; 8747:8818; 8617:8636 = 0.11 angstroms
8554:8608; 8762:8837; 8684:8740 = 0.53 angstroms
